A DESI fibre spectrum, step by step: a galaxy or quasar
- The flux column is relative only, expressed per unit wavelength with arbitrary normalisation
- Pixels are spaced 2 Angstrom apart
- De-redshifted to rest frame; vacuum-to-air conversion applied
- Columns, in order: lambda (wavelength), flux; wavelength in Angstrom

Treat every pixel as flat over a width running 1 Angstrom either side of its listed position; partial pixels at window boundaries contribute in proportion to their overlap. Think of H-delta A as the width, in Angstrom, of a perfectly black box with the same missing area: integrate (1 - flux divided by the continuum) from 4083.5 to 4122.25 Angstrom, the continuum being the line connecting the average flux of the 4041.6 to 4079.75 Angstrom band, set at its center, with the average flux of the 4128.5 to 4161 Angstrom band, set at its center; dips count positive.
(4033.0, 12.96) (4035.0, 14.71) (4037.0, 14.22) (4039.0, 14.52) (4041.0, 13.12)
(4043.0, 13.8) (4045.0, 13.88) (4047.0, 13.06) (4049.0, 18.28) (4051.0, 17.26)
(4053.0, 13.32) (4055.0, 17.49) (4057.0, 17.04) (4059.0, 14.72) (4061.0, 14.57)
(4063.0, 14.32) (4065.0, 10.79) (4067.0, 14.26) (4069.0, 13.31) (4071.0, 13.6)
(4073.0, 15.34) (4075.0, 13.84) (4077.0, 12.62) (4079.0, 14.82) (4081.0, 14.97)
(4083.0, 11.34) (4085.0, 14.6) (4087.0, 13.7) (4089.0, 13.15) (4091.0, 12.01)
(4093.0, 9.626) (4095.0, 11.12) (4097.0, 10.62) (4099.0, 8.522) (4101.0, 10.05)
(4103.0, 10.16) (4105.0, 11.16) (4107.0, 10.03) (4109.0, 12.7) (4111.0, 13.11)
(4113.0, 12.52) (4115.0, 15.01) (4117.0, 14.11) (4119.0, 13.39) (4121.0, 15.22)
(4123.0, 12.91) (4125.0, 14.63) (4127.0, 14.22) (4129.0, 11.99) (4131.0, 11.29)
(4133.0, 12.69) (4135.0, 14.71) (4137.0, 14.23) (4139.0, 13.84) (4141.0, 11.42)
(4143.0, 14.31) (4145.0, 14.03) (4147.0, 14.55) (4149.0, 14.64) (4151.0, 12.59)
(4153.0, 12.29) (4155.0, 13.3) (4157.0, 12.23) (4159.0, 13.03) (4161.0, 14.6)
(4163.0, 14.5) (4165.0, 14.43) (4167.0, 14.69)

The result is 4.8 Angstrom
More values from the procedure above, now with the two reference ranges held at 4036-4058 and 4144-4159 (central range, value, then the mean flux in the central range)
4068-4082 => 0.53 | 14.1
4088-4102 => 3.50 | 10.7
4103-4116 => 1.66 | 12.2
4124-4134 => 0.56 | 13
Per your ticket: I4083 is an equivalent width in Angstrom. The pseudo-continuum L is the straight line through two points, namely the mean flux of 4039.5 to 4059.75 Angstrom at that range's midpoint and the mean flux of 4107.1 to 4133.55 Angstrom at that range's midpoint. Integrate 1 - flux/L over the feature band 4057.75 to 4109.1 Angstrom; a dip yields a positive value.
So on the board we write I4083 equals 6.3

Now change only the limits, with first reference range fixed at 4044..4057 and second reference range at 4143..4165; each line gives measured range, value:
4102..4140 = 3.3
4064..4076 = 1.4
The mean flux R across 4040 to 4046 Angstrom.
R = 13.6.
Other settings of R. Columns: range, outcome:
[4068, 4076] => 14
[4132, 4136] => 13.7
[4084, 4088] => 14.1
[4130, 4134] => 12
